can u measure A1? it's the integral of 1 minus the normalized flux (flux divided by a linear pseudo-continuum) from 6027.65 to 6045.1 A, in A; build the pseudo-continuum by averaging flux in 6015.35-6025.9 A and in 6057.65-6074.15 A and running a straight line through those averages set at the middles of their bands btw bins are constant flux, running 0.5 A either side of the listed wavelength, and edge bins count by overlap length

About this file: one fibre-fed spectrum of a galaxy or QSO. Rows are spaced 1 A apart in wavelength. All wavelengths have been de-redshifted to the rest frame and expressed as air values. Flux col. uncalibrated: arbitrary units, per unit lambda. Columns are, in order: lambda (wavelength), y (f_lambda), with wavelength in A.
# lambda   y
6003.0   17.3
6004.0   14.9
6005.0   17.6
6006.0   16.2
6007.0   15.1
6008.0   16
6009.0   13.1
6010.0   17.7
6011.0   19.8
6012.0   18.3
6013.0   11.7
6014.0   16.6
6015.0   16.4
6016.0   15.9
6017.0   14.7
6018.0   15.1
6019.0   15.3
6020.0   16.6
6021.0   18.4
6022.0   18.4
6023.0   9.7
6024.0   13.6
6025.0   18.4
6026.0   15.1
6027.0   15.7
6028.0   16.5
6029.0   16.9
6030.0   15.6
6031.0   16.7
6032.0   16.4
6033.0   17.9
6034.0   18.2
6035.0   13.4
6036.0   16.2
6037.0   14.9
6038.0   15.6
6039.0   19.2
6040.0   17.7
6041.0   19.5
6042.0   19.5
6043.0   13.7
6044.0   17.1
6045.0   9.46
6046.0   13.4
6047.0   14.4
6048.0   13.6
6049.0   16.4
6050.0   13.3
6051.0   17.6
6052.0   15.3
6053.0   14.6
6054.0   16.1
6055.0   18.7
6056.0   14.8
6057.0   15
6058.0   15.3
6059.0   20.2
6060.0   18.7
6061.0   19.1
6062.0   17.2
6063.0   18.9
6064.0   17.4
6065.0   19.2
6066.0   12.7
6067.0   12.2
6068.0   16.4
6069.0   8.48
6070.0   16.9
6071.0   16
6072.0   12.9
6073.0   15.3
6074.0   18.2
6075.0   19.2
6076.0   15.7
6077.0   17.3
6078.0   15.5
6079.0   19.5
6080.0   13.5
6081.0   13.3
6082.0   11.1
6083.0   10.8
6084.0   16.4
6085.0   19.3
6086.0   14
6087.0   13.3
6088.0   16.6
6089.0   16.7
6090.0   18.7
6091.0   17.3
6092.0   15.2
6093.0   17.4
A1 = -0.8 A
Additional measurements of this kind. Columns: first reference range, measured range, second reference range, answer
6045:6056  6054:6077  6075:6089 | -1.7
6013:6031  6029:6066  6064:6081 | -1.7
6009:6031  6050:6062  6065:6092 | -0.9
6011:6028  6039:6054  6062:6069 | 0.2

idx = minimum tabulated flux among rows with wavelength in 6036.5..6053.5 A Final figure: 9.46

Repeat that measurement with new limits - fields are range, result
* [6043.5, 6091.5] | 8.48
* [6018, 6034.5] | 9.7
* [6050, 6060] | 13.3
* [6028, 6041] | 13.4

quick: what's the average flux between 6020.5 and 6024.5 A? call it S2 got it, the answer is 15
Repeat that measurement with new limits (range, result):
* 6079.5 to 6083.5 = 12.2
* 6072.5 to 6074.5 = 16.8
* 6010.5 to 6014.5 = 16.6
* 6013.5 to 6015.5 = 16.5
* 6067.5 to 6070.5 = 13.9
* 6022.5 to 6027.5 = 14.5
